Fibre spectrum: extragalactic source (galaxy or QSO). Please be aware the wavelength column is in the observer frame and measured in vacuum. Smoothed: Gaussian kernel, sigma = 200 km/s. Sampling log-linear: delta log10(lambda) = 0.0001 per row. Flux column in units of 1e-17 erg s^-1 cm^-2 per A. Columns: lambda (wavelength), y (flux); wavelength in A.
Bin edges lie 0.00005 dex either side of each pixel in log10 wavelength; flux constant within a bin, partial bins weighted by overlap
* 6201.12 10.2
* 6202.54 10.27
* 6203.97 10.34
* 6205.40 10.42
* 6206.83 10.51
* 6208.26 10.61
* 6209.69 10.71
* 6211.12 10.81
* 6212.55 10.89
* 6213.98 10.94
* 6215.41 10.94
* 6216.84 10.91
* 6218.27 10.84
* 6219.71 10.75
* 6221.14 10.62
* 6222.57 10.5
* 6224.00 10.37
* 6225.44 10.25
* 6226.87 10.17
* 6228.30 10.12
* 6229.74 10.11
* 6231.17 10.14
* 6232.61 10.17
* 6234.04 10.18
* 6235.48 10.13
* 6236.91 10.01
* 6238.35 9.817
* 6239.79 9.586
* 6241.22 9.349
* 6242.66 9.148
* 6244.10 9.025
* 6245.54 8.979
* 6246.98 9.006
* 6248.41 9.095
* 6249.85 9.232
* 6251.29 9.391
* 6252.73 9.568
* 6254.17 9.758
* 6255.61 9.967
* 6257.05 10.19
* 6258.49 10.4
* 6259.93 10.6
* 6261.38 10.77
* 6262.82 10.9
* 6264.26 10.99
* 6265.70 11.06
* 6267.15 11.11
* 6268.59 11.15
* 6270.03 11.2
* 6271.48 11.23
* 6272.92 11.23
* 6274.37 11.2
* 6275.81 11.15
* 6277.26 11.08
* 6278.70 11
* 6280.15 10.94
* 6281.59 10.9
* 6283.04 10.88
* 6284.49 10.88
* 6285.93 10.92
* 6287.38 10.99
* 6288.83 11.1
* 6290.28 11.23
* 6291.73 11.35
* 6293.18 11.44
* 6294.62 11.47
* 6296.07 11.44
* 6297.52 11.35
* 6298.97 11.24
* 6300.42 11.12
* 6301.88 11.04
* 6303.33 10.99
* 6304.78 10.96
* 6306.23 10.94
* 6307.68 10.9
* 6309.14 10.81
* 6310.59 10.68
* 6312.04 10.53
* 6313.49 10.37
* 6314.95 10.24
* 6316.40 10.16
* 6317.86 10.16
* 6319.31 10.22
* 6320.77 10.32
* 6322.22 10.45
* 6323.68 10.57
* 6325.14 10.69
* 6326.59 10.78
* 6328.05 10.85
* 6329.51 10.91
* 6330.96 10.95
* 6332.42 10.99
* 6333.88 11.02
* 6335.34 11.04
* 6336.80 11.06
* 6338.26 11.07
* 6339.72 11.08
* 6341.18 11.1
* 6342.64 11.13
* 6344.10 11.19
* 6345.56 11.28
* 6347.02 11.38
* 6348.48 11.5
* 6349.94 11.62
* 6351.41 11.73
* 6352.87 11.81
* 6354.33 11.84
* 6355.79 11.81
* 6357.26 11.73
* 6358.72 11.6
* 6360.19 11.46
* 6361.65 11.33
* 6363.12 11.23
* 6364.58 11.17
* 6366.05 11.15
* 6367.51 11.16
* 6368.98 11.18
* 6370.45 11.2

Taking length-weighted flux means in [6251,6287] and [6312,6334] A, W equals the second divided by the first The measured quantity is 0.98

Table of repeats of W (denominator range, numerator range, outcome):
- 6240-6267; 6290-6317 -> 1.11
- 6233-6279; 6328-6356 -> 1.10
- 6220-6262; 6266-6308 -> 1.12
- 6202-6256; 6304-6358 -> 1.09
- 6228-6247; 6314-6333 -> 1.09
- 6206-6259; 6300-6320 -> 1.06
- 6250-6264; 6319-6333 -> 1.05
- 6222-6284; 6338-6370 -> 1.11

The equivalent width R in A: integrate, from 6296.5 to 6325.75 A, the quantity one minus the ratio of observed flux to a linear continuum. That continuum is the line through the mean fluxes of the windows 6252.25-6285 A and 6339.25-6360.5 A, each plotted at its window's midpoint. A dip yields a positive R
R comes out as 1.2 A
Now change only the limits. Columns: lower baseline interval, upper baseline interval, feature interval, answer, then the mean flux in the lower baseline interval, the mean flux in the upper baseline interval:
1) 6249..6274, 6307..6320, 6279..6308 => -1.7 A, 10.5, 10.5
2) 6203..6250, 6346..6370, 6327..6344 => 0.3 A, 10.2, 11.5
